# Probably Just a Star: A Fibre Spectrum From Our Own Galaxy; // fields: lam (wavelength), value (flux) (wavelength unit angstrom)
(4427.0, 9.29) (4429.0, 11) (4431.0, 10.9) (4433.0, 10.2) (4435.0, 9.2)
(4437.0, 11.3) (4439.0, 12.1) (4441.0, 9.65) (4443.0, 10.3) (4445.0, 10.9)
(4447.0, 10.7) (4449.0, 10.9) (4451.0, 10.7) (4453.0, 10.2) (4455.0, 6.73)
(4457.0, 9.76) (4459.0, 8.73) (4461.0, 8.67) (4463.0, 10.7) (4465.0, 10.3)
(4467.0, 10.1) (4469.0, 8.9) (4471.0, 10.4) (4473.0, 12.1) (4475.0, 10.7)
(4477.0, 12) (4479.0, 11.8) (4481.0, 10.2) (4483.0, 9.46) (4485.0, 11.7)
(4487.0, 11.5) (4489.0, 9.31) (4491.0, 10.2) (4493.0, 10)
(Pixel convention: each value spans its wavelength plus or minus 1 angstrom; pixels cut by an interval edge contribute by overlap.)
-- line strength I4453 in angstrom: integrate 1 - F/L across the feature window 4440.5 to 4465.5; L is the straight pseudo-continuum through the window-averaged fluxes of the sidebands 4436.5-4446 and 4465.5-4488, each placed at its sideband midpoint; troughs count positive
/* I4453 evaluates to 2.2 angstrom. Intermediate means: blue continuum 10.8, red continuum 10.8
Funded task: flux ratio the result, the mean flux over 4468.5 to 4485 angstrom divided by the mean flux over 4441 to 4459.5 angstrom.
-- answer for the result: 1.1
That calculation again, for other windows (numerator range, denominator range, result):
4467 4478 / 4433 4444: 1.03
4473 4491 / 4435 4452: 1.01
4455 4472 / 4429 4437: 0.92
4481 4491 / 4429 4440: 0.97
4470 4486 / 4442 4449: 1.04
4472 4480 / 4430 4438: 1.12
